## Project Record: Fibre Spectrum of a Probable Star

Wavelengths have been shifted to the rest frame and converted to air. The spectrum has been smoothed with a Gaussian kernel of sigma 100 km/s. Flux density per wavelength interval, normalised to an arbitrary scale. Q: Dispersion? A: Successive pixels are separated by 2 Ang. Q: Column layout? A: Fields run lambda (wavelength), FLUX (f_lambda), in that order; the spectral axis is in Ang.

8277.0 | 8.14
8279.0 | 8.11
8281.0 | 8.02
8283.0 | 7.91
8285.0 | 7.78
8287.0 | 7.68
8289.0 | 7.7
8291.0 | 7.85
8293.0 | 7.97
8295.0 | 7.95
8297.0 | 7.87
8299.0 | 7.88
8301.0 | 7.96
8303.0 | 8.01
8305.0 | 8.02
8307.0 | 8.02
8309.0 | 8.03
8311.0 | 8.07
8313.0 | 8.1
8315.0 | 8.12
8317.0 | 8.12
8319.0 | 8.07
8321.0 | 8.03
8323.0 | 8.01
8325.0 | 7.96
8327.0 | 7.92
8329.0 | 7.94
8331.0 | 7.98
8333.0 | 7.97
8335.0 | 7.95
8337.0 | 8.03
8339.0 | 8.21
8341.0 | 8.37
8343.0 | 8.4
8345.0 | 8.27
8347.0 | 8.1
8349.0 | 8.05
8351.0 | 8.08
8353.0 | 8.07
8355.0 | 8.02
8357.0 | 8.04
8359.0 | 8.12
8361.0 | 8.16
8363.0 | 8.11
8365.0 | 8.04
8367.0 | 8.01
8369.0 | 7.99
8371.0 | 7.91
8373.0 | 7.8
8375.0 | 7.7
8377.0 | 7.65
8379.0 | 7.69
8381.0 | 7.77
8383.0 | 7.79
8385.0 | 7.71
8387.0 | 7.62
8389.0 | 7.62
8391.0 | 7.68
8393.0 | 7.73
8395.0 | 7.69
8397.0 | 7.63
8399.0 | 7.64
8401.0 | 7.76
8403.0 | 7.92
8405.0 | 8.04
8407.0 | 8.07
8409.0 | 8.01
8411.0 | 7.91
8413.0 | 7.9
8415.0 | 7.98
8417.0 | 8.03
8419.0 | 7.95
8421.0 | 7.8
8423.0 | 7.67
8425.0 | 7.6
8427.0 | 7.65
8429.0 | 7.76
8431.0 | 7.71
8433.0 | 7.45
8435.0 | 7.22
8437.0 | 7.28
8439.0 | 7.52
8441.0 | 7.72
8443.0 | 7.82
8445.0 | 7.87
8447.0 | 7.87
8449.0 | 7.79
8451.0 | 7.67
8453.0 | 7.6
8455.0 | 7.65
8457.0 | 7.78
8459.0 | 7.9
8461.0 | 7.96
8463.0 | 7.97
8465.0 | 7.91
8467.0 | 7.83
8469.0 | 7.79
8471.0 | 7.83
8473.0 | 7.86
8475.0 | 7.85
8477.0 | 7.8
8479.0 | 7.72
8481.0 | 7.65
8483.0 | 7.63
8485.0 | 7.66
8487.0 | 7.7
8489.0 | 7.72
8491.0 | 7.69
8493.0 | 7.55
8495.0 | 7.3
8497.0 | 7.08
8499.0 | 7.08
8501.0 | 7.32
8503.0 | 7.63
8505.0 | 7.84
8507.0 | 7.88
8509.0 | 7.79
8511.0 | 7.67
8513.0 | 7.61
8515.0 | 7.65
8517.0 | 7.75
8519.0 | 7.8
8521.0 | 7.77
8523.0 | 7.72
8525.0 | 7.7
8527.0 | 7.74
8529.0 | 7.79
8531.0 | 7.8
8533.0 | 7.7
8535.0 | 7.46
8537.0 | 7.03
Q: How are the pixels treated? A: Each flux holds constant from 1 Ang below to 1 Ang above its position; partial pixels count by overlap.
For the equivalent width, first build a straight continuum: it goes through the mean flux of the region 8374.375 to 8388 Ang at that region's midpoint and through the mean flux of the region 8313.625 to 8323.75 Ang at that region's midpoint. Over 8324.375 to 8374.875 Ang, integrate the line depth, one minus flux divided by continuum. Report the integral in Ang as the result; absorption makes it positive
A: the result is -1.1 Ang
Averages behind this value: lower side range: 8.07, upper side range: 7.7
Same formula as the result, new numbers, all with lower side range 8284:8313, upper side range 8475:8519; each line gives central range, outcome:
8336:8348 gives -0.58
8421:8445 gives 0.34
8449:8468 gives -0.33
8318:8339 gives -0.33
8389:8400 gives 0.15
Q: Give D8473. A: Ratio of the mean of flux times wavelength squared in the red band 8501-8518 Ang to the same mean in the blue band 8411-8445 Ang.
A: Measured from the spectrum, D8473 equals 1.02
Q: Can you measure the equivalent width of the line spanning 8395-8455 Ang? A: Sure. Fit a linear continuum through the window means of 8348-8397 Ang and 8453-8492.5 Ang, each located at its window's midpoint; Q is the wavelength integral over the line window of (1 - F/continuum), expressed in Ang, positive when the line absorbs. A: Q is 0.55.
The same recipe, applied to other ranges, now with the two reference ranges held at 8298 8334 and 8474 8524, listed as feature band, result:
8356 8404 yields 0.3 Ang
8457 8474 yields -0.4 Ang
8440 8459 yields -0.1 Ang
